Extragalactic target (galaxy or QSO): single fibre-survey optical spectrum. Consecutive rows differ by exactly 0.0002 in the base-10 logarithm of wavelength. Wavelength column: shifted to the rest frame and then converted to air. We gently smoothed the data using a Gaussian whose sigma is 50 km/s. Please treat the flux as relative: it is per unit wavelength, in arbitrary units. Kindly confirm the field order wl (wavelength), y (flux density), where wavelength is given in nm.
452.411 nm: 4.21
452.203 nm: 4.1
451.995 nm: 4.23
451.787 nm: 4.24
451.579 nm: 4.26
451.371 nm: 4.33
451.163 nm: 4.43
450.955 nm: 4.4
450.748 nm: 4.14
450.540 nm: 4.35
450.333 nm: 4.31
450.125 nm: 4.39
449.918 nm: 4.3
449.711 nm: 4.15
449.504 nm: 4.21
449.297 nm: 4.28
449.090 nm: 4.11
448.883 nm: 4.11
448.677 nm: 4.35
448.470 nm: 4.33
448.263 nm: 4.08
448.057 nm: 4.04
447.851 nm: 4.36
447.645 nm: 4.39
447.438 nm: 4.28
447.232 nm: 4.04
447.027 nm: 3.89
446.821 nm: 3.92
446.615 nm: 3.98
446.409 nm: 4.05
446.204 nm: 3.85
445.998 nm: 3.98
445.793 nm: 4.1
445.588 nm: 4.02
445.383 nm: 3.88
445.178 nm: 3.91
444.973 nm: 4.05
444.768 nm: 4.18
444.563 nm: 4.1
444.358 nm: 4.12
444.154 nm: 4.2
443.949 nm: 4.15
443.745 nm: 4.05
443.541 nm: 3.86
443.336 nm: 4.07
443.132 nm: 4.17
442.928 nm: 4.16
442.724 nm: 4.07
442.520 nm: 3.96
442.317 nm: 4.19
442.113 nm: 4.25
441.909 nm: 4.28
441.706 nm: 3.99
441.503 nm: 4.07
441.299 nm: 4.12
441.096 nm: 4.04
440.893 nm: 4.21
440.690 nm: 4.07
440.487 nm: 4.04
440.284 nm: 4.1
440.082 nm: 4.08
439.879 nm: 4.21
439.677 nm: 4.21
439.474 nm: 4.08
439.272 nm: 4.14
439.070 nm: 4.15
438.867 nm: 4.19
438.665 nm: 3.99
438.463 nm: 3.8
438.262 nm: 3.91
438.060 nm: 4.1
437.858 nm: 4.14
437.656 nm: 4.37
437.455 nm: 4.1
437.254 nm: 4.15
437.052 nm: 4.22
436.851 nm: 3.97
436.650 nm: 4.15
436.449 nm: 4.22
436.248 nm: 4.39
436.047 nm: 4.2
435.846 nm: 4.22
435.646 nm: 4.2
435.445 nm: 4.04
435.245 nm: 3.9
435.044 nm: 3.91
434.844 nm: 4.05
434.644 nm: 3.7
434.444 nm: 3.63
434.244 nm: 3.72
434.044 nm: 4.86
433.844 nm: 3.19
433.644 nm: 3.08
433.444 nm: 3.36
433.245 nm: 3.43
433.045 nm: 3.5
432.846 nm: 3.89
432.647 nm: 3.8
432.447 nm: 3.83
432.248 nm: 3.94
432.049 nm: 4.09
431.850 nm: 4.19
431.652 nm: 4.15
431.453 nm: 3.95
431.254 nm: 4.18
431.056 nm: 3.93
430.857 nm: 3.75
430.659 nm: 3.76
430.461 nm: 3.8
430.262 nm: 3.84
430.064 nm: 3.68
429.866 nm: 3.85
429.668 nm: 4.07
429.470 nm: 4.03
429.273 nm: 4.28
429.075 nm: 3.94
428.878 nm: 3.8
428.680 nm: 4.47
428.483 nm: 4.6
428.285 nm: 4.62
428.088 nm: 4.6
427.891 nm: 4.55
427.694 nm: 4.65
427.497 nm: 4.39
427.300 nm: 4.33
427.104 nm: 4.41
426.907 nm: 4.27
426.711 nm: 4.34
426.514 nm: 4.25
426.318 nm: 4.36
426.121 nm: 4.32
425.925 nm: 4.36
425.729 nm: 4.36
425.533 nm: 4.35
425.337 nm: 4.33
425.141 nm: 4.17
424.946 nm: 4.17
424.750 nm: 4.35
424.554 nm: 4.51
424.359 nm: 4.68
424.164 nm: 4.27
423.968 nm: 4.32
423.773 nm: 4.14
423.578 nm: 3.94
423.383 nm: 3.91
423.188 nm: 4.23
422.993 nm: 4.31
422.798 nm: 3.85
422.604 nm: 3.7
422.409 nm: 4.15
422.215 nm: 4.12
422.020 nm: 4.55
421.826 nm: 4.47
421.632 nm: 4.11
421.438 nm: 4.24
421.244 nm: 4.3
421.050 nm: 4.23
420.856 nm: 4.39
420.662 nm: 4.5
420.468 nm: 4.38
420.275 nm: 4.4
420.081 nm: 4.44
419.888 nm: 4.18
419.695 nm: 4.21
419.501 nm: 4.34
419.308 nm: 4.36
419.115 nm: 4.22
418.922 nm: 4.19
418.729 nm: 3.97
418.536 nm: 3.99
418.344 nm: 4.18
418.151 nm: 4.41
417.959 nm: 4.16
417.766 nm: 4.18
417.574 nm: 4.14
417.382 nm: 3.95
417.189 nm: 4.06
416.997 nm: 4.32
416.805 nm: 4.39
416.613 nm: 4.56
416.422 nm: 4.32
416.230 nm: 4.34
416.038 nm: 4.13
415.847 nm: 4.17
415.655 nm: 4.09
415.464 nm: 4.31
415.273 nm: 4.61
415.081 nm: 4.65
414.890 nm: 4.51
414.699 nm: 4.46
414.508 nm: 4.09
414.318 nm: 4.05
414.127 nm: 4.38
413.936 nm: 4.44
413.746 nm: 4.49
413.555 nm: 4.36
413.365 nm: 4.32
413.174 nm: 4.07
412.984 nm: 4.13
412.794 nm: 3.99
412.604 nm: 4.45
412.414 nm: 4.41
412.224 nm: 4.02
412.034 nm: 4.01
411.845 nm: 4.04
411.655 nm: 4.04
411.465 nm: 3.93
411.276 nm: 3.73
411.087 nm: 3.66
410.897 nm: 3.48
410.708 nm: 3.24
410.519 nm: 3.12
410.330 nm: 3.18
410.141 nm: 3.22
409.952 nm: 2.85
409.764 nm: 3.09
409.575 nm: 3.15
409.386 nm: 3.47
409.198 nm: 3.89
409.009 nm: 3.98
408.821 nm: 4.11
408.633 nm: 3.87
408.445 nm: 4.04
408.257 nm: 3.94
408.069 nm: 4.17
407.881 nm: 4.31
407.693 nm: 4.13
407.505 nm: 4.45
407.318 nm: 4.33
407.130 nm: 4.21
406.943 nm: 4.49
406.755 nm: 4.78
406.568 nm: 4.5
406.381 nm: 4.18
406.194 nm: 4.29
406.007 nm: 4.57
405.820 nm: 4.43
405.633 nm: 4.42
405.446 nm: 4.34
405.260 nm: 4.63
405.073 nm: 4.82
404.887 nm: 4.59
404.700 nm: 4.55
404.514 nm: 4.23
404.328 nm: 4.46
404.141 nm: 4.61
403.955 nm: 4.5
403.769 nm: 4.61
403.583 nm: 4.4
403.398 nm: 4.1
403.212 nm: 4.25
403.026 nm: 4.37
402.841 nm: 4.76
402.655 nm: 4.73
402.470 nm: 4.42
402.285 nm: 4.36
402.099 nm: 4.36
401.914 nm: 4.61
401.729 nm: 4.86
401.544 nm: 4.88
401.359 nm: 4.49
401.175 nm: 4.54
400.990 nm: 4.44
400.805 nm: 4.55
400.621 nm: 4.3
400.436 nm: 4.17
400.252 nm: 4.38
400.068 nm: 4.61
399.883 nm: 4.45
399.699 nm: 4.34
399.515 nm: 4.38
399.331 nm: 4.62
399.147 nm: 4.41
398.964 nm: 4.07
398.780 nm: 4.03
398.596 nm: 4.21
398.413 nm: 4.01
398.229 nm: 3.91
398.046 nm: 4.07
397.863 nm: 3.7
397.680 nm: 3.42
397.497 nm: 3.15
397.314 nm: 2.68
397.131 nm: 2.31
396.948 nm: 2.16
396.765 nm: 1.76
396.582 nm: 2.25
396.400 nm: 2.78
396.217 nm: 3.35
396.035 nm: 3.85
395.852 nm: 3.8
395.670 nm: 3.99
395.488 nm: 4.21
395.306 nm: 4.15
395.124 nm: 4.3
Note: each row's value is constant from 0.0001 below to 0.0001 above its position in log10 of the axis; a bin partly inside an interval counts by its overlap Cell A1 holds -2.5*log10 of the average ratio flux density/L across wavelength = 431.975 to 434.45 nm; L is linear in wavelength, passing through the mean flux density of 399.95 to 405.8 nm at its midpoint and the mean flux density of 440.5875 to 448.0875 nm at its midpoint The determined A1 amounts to 0.13 mag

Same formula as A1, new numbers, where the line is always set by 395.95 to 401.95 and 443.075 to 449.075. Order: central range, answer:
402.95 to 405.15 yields -0.15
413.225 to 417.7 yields -0.10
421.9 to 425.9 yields -0.06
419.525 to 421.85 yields -0.09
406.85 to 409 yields -0.07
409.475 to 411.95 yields 0.14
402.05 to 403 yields -0.17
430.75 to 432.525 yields 0.00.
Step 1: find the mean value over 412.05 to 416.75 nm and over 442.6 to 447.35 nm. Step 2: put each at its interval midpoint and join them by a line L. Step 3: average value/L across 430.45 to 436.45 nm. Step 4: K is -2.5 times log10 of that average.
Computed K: 0.06 mag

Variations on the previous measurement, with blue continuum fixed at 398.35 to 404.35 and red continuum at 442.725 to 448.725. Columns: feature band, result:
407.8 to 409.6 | 0.120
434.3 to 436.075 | 0.053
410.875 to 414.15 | 0.059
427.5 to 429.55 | -0.035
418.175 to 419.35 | 0.036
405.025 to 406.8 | -0.020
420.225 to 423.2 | 0.008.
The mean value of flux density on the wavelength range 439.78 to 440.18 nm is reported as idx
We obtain 4.14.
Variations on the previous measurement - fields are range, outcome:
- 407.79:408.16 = 4.24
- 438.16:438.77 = 3.91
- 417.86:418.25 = 4.28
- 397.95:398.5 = 3.99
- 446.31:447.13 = 3.96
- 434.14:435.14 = 3.81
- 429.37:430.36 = 3.9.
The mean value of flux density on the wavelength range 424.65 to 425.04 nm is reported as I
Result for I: 4.25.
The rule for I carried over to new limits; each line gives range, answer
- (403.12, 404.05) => 4.38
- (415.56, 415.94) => 4.12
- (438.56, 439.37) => 4.11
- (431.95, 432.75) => 3.91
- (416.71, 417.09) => 4.36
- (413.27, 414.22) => 4.4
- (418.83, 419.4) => 4.26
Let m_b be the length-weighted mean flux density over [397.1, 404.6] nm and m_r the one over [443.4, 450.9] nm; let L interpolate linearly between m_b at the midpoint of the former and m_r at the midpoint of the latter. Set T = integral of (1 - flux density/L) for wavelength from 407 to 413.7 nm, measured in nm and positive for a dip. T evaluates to 0.559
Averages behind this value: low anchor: 4.26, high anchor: 4.13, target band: 3.88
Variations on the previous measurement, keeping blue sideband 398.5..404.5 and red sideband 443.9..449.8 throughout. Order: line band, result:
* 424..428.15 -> -0.115 nm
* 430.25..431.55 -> 0.103 nm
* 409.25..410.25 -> 0.273 nm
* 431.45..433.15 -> 0.117 nm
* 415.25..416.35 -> 0.021 nm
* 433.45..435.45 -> 0.201 nm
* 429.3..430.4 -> 0.082 nm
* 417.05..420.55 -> 0.085 nm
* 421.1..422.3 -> -0.001 nm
